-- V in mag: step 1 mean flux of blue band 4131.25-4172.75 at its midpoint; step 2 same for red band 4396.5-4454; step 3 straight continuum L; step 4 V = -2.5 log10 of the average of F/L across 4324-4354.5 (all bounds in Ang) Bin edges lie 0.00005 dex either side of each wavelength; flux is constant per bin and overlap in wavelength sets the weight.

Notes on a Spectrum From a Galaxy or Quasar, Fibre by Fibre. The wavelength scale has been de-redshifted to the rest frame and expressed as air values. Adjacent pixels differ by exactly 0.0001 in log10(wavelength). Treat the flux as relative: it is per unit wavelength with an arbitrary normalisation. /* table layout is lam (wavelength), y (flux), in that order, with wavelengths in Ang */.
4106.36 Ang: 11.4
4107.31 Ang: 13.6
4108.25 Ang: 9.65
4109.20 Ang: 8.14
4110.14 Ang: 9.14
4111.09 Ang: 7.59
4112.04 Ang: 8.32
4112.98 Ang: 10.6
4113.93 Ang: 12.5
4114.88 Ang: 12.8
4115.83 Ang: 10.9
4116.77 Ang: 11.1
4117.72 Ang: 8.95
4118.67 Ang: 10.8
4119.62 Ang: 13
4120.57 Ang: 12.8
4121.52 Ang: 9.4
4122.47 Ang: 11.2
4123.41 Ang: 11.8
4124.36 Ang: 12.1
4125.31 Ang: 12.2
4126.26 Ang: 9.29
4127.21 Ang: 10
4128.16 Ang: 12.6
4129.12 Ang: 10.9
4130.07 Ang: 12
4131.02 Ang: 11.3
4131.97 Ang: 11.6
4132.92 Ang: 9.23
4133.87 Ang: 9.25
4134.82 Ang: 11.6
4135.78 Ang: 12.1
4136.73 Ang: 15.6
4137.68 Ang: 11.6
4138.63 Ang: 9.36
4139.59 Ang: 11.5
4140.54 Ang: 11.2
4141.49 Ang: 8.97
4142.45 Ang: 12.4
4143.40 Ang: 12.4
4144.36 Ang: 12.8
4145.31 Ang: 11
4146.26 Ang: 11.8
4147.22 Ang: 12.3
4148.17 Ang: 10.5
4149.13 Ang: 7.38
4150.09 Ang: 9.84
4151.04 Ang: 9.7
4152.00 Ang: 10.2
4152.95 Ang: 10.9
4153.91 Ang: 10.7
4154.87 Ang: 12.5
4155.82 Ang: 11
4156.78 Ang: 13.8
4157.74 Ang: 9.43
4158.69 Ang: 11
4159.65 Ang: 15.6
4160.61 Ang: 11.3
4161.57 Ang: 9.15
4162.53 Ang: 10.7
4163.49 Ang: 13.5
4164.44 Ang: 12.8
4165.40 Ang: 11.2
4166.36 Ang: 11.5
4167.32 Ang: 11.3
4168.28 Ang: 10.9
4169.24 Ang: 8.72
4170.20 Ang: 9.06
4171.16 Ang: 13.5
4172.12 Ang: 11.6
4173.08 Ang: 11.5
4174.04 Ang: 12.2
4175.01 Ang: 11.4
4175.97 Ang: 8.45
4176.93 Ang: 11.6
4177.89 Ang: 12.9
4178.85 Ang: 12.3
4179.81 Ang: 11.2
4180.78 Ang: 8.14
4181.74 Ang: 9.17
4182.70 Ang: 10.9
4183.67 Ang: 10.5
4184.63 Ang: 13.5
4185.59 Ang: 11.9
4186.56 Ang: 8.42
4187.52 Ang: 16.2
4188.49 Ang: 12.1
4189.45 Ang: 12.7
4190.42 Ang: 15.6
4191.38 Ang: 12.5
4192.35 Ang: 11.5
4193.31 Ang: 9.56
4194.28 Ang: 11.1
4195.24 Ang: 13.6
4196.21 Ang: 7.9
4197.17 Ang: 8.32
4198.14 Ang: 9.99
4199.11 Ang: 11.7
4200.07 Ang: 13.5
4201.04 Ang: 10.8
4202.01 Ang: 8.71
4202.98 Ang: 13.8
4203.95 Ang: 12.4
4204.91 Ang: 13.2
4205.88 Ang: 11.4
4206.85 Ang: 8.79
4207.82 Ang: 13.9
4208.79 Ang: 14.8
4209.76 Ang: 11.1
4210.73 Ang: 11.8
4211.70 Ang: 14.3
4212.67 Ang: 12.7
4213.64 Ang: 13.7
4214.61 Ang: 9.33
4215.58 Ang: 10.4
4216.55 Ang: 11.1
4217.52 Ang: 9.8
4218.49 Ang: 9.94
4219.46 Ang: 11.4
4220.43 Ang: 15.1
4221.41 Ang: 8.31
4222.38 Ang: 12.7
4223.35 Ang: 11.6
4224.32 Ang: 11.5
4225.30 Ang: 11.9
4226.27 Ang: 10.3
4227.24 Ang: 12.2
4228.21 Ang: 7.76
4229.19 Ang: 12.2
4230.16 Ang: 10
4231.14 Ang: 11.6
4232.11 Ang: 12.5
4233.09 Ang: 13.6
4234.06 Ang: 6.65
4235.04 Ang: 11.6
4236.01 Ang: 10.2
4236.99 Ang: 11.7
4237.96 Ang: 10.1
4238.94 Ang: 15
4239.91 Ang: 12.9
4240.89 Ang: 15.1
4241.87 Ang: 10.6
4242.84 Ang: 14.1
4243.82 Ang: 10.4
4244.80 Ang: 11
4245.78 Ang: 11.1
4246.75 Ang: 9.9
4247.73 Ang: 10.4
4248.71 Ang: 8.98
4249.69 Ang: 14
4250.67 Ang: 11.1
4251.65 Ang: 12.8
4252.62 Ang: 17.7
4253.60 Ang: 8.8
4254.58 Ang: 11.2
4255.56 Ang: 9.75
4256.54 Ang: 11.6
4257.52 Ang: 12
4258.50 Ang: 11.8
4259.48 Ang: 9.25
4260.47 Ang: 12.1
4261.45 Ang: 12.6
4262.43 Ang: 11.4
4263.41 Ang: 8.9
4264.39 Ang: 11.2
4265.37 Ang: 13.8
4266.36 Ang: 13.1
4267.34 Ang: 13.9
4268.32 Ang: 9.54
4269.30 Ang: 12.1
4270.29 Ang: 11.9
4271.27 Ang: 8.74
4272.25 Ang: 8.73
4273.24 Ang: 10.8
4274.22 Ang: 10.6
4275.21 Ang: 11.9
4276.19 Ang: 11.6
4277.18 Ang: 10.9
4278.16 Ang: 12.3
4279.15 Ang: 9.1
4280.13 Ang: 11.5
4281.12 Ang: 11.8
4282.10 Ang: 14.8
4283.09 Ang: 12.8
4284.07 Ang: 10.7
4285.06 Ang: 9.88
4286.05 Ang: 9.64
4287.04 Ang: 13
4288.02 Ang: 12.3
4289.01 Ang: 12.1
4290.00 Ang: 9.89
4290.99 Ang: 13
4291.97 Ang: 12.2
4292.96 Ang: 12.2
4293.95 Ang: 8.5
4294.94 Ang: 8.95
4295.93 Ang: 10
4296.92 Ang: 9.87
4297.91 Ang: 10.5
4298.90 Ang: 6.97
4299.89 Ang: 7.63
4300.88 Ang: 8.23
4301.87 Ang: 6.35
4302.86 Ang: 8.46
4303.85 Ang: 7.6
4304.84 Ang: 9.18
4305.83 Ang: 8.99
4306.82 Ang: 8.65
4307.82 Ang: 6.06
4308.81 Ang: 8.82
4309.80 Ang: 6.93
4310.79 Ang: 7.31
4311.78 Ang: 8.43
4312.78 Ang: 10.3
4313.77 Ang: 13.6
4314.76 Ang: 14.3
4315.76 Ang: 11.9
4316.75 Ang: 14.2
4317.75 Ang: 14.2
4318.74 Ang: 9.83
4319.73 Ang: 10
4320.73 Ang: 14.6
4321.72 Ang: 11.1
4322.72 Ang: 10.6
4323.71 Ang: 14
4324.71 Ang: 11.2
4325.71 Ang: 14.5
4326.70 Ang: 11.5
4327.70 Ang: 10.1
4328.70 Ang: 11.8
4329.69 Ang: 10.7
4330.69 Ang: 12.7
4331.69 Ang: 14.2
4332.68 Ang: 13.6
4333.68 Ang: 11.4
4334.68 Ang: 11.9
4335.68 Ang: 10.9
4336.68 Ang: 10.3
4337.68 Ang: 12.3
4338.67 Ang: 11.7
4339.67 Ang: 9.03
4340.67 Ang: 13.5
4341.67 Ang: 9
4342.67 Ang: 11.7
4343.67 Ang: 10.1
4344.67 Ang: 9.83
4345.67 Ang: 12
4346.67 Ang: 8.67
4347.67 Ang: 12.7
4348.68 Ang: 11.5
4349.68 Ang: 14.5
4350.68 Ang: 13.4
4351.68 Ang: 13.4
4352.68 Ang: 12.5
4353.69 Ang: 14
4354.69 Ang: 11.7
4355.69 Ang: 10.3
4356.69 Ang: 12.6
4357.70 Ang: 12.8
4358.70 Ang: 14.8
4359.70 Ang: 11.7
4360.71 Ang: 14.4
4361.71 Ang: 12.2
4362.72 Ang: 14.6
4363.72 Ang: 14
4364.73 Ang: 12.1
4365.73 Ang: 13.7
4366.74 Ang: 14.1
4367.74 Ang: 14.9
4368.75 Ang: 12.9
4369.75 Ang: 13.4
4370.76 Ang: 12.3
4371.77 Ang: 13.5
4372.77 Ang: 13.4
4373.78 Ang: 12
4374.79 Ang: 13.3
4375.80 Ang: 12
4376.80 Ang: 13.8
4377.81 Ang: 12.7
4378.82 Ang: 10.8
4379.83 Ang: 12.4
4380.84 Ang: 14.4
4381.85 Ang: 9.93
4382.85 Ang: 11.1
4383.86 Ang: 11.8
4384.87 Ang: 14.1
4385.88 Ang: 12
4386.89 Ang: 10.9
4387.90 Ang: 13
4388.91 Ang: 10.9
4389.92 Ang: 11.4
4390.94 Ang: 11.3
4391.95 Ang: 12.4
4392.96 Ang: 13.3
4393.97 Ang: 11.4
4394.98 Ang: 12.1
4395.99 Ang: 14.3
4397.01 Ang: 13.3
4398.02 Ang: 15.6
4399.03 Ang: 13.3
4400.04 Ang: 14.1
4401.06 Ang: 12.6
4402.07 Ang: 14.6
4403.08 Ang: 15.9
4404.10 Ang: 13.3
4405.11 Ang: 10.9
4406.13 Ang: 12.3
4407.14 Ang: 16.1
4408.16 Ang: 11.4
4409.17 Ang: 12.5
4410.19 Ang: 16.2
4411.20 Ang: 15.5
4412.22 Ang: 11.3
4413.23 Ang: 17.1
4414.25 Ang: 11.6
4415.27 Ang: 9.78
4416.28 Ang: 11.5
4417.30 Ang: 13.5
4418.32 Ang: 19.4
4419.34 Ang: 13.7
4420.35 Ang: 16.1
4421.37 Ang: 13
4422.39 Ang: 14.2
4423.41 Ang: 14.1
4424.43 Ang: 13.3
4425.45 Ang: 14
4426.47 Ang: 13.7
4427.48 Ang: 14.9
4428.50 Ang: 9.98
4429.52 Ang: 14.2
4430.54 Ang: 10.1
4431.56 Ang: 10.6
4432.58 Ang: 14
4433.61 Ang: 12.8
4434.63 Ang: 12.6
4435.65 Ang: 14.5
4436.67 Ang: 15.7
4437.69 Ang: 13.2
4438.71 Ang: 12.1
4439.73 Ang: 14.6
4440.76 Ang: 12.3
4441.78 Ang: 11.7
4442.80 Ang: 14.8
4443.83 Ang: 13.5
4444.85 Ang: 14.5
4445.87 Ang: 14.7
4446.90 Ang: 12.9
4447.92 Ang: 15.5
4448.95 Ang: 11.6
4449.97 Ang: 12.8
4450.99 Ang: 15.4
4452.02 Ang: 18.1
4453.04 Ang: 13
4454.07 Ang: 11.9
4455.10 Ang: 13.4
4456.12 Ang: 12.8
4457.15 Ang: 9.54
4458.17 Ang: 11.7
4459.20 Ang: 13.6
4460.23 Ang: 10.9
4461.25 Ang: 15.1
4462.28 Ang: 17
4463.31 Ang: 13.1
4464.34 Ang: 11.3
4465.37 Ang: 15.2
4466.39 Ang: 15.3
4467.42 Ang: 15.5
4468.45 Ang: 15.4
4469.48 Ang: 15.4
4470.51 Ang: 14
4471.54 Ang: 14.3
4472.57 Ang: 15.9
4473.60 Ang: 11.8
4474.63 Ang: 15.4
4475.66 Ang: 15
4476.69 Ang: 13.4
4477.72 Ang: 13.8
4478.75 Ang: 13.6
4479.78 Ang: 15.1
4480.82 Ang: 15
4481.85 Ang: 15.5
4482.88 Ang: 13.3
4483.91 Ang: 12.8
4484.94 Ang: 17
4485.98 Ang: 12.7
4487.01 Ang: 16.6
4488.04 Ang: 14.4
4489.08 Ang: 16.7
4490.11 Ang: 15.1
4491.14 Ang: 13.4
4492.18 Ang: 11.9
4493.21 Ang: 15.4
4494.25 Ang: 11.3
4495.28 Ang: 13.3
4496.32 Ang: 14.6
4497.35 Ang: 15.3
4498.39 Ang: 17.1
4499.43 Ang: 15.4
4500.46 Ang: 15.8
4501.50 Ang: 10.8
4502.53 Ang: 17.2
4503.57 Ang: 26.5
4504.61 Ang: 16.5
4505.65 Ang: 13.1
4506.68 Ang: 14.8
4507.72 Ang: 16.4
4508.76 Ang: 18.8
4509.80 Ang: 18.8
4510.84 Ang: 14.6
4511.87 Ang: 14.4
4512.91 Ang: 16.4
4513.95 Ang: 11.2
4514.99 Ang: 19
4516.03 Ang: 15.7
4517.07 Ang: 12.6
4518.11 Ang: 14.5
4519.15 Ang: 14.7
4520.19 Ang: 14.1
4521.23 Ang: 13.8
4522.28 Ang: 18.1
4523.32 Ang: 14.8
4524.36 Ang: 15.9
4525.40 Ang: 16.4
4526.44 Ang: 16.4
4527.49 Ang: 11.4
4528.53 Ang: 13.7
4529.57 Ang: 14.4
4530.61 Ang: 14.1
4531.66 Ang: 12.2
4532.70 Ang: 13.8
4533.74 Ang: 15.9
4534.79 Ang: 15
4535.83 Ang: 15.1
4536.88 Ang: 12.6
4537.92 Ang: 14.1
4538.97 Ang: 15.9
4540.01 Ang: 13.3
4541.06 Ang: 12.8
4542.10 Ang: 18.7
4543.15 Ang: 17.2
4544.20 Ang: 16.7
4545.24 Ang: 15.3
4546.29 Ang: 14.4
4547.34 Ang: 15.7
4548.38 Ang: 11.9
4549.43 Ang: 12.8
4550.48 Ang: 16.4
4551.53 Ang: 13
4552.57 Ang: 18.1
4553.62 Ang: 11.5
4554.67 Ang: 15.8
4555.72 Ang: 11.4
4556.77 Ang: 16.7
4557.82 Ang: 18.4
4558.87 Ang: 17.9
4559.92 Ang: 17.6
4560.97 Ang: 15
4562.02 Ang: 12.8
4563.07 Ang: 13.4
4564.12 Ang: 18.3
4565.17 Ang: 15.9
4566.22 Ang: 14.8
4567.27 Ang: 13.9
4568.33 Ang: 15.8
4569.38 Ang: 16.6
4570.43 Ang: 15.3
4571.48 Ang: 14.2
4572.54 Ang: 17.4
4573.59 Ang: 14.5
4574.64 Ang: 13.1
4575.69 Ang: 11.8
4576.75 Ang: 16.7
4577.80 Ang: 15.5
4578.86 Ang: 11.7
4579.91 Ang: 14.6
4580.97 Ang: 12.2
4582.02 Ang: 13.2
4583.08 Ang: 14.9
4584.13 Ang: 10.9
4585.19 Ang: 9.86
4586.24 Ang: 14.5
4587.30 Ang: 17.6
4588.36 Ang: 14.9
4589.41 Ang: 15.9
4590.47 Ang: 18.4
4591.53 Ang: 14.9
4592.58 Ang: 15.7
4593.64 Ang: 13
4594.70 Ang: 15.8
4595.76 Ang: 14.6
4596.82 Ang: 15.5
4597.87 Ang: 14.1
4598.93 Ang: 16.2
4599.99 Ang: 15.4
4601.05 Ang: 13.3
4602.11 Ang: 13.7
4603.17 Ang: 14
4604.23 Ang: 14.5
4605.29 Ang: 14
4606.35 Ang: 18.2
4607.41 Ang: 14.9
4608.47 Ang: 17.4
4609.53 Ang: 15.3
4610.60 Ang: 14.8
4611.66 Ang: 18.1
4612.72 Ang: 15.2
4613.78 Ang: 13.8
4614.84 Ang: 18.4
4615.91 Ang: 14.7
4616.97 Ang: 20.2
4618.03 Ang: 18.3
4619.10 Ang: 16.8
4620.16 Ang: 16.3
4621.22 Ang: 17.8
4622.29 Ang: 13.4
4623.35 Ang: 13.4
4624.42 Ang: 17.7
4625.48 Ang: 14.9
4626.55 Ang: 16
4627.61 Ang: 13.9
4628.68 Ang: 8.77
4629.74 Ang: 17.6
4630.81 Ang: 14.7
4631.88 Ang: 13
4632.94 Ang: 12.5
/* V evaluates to 0.09 mag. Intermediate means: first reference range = 11.2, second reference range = 13.6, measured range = 11.8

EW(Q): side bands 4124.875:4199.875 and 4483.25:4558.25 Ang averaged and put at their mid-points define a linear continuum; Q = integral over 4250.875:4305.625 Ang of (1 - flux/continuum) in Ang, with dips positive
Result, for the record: 7.0 Ang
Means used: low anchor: 11.3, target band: 10.9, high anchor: 15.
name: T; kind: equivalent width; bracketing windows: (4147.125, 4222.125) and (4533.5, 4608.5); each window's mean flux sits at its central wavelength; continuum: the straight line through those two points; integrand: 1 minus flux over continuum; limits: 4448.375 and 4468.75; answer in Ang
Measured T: 0.4 Ang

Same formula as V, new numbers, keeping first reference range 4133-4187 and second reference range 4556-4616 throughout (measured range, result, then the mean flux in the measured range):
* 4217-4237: 0.068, 11.1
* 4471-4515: -0.062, 15.1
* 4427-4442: 0.064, 12.9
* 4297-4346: 0.186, 10.7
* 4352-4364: 0.002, 13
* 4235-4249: 0.031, 11.6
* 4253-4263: 0.090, 11.1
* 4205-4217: -0.033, 12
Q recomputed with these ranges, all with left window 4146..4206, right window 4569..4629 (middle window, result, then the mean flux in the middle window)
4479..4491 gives -0.7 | 14.9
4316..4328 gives 0.4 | 12.2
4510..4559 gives -1.3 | 14.9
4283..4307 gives 4.8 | 9.87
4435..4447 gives -0.1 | 13.7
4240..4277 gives 1.7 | 11.5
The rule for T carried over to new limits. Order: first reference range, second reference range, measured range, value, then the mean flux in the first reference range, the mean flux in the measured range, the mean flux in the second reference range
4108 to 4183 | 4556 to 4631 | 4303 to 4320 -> 3.51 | 11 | 9.99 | 15.2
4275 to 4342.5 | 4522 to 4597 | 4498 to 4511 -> -2.51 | 10.9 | 16.6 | 14.8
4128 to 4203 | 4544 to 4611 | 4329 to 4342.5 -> 1.19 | 11.3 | 11.6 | 14.9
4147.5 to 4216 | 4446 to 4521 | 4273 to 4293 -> 1.46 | 11.4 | 11.6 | 14.6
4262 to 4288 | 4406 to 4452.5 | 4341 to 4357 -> 0.90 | 11.4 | 11.8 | 13.6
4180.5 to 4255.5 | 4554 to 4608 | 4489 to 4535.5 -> -2.87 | 11.5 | 15.1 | 14.9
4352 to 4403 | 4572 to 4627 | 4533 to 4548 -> -0.62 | 12.8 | 15.1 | 15.2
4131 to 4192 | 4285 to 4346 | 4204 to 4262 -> -2.76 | 11.4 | 11.6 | 10.7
